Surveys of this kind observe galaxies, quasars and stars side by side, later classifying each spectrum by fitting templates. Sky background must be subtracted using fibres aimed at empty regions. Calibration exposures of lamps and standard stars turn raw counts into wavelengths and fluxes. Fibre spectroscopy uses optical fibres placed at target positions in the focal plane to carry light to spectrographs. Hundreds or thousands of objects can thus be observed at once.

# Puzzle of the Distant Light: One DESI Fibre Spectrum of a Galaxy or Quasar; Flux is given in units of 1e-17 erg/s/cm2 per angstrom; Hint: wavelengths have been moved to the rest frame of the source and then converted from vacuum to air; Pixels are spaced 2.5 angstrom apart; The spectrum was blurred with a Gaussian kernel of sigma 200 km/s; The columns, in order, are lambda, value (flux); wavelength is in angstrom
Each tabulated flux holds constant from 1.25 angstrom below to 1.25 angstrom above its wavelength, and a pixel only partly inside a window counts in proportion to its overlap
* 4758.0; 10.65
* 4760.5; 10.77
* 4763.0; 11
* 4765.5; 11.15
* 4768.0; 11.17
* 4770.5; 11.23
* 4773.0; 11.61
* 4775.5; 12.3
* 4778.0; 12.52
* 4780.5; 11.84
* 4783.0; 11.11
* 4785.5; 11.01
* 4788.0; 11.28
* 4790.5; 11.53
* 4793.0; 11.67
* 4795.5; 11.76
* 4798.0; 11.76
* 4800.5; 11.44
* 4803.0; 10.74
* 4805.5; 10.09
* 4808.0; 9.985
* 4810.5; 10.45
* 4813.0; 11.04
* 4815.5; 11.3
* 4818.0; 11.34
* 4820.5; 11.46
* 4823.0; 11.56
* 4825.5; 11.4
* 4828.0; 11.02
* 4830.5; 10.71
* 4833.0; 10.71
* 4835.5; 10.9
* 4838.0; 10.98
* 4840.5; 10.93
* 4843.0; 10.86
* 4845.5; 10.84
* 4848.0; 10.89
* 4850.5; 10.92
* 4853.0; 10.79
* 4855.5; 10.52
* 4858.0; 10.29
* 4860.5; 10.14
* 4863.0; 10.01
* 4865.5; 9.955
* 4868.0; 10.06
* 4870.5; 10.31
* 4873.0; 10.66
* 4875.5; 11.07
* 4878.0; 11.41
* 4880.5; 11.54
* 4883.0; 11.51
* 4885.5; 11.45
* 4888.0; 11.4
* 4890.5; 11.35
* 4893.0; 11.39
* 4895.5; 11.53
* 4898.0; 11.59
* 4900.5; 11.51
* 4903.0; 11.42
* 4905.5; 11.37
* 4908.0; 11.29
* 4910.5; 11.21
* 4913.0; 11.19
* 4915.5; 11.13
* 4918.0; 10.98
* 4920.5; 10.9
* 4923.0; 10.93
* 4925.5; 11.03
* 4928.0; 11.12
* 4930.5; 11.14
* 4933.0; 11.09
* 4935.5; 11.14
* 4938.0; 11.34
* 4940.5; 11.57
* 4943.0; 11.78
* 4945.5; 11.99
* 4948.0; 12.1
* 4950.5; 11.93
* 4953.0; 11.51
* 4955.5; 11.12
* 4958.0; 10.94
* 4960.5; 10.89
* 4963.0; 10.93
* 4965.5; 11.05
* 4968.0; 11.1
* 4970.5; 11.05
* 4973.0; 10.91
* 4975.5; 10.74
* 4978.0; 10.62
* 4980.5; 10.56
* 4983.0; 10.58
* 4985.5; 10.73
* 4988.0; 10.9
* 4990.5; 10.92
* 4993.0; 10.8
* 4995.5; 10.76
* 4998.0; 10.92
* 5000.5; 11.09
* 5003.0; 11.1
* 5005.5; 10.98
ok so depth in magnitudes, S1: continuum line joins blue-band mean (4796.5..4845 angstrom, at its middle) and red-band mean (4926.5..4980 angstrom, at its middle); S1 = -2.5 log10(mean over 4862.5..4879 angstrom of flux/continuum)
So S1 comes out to 0.058 mag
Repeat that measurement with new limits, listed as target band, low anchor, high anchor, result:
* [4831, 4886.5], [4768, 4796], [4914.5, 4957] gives 0.07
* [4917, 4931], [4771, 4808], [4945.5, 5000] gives 0.01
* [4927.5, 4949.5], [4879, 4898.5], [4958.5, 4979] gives -0.04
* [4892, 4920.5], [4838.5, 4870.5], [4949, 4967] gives -0.04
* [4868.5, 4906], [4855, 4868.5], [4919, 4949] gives -0.07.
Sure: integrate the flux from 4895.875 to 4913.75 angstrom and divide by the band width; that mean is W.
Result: 11.4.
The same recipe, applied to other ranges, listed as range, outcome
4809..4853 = 11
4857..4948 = 11.1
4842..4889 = 10.8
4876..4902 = 11.5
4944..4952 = 12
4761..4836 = 11.2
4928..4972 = 11.3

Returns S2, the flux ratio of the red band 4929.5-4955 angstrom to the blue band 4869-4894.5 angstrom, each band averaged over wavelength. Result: 1.03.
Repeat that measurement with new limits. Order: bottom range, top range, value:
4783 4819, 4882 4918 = 1.02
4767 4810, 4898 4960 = 1.00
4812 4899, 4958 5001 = 0.99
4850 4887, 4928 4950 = 1.07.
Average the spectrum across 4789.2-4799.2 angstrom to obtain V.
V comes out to 11.7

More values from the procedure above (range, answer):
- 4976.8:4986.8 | 10.6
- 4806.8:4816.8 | 10.7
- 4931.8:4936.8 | 11.1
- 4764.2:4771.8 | 11.2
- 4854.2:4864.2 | 10.2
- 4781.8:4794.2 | 11.3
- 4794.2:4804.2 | 11.4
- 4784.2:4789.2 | 11.1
